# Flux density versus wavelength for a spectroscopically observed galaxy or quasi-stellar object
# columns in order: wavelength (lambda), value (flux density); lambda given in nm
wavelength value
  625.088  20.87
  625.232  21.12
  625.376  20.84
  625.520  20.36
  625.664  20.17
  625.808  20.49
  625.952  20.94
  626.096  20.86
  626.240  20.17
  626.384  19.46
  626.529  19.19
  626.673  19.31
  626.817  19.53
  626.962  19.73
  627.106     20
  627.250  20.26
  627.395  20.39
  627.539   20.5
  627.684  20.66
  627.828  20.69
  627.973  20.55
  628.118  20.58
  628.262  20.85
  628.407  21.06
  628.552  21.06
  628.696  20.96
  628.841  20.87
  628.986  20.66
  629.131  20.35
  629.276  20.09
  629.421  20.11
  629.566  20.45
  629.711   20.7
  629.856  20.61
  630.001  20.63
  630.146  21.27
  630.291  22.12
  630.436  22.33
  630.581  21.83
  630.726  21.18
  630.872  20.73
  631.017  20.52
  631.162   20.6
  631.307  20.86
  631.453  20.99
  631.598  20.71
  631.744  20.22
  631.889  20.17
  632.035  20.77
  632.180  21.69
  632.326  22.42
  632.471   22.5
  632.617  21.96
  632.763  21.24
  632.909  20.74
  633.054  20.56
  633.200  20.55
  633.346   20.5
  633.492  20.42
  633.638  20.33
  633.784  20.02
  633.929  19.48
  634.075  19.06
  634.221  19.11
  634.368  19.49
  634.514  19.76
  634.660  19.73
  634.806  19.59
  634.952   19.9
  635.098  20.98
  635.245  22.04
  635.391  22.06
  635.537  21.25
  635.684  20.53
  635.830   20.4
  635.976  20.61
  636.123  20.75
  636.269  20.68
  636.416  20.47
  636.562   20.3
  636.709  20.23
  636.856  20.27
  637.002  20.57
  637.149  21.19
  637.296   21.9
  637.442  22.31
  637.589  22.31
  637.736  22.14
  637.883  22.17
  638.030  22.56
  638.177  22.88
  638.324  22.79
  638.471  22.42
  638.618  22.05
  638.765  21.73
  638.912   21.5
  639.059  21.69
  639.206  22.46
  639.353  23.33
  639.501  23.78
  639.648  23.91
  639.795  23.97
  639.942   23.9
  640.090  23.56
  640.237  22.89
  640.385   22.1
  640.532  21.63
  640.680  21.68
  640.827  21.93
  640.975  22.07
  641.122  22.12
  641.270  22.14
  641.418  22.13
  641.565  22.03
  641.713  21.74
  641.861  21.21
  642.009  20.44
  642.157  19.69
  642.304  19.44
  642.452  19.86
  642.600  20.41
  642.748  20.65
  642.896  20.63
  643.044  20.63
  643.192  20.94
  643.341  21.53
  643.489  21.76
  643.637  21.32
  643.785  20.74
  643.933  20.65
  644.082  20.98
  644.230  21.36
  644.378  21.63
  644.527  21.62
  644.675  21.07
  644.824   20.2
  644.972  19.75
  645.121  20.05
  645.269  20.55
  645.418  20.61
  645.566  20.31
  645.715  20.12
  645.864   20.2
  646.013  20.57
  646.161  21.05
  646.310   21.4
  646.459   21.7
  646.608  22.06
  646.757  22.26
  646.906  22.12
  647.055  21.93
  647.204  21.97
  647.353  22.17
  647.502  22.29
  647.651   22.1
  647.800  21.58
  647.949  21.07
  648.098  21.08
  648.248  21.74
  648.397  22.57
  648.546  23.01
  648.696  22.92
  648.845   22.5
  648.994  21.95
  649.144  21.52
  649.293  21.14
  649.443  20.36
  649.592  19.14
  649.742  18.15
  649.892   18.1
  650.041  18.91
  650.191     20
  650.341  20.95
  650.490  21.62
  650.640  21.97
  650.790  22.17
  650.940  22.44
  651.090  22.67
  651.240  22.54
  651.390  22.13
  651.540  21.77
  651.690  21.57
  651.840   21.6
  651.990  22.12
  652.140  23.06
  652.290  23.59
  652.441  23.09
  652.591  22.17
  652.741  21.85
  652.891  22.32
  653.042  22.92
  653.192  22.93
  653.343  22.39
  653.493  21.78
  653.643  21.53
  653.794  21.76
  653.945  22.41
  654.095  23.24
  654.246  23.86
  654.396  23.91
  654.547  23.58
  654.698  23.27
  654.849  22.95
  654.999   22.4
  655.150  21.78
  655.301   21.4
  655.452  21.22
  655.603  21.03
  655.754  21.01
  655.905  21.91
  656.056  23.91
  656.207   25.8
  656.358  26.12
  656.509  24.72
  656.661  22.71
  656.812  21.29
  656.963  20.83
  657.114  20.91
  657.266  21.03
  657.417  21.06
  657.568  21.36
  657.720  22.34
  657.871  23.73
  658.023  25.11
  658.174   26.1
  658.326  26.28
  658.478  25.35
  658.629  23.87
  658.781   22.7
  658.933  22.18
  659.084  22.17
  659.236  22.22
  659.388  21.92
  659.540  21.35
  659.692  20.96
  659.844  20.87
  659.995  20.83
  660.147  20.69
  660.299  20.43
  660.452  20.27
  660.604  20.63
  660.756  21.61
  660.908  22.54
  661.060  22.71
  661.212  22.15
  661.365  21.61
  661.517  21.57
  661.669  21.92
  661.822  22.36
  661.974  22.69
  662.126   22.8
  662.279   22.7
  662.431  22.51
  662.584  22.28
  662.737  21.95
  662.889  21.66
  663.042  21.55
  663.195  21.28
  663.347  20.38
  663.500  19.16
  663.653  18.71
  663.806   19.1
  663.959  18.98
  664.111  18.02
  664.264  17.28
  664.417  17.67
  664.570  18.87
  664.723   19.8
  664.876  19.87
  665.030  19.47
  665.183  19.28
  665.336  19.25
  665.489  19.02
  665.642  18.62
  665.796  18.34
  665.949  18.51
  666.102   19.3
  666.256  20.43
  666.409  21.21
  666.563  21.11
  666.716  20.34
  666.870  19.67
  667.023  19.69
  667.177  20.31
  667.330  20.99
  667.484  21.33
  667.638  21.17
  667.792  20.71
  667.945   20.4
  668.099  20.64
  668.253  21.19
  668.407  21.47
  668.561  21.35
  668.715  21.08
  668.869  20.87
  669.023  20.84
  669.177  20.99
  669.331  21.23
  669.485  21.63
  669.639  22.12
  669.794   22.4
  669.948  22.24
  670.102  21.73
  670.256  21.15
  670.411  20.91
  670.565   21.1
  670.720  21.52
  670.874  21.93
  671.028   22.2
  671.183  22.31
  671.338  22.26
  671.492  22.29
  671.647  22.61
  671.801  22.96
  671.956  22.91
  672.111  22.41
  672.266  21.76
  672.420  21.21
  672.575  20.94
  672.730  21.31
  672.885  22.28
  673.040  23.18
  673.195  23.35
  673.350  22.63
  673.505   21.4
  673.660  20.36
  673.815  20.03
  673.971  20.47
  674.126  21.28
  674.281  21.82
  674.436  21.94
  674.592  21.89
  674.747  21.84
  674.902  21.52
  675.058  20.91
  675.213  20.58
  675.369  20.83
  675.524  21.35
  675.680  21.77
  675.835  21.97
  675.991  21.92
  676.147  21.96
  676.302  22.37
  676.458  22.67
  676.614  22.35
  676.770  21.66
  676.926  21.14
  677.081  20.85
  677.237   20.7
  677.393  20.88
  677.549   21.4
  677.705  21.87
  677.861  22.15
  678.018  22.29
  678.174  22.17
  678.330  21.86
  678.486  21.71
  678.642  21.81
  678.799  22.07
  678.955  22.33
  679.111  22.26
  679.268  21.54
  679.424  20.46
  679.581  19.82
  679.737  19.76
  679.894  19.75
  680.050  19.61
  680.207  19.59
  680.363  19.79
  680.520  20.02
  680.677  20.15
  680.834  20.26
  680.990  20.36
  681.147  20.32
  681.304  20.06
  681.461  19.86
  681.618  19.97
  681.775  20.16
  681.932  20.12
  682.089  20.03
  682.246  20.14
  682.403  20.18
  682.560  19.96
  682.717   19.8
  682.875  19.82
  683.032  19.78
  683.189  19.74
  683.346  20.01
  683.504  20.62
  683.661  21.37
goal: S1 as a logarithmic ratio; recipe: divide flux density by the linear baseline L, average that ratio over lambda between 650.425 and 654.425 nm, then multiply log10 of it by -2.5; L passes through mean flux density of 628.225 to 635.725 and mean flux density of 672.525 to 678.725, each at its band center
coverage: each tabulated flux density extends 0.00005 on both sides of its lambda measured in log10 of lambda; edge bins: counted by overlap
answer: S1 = -0.06 mag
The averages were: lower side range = 20.7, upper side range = 21.6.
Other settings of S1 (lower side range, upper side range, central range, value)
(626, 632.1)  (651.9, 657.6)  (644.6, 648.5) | 0.03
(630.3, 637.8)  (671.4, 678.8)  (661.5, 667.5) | 0.07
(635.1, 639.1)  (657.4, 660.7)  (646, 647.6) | 0.00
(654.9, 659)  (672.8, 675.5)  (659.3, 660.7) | 0.09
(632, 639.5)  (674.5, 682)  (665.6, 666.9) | 0.07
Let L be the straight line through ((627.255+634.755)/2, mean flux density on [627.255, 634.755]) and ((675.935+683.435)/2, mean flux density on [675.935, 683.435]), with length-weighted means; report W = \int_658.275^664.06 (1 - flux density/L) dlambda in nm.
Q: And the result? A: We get -0.25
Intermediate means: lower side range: 20.7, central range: 21.7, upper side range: 20.8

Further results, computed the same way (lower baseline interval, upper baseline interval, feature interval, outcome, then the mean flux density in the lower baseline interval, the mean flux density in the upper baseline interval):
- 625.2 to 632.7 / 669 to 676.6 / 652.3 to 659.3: -0.48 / 20.7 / 21.8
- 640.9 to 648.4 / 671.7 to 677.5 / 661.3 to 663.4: -0.05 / 21.2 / 21.7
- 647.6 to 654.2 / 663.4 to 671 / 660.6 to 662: -0.08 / 21.7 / 20.3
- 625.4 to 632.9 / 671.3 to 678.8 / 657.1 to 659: -0.17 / 20.7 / 21.7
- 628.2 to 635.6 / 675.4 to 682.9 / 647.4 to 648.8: -0.08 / 20.7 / 20.9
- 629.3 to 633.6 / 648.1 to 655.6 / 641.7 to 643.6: 0.07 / 21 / 21.9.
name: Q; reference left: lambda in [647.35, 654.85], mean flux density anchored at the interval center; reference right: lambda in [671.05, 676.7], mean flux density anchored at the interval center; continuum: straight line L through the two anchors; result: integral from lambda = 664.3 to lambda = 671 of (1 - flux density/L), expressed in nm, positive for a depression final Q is 0.41 nm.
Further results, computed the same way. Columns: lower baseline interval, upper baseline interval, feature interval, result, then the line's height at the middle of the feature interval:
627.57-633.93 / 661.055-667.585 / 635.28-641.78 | -0.37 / 20.7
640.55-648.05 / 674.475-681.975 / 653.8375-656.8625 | -0.25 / 21.2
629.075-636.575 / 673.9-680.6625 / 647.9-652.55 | -0.13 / 20.9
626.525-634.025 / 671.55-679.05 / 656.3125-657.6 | -0.05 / 21.3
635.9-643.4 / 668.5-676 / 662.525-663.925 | 0.07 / 21.7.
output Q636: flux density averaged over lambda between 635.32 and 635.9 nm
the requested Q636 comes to 21.1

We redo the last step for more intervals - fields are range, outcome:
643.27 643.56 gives 21.7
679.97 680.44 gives 19.7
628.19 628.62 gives 21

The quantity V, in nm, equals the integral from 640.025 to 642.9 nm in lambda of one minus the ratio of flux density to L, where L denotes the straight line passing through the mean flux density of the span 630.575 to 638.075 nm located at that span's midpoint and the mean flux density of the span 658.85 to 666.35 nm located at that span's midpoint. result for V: -0.09 nm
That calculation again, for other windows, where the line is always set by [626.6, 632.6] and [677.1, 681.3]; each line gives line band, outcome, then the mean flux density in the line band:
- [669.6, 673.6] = -0.21 nm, 22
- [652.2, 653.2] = -0.09 nm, 22.7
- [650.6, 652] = -0.08 nm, 22.1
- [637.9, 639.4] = -0.11 nm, 22.3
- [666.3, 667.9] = 0.02 nm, 20.7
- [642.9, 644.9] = -0.03 nm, 21.1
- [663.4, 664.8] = 0.15 nm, 18.7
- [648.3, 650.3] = 0.00 nm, 20.8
